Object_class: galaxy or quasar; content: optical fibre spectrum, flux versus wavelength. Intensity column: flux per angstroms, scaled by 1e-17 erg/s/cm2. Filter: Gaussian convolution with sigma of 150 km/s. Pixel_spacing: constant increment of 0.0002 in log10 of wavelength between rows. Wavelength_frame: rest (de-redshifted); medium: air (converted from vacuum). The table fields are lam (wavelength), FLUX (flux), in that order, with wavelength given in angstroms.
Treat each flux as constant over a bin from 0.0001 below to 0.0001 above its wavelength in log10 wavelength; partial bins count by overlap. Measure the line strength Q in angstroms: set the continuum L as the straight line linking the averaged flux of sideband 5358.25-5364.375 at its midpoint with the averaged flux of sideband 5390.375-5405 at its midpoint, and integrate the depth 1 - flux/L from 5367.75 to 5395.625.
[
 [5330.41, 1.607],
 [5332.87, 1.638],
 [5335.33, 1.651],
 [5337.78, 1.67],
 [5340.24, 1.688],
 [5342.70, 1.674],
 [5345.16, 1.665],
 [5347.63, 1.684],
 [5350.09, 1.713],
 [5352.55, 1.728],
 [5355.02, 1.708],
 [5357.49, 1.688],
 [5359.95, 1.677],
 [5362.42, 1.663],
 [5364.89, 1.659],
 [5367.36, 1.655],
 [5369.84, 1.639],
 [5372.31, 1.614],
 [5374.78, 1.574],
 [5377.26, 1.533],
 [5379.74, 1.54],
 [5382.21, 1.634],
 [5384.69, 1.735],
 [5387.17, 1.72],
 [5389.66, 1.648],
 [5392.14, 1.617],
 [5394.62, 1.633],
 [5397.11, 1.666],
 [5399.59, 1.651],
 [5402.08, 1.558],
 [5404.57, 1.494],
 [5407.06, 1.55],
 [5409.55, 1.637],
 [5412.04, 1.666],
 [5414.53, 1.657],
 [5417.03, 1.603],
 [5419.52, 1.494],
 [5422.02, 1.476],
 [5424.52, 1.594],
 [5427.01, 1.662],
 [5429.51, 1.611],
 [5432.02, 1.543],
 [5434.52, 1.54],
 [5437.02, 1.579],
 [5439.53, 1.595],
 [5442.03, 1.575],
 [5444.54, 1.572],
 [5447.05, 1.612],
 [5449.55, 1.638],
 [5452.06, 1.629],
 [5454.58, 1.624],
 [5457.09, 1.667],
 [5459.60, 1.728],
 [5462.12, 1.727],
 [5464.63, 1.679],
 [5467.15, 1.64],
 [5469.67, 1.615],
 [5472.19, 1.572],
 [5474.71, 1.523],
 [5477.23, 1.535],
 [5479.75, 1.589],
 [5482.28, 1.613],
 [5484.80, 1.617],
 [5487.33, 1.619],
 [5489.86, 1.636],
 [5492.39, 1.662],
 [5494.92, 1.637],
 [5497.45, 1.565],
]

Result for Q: 0.2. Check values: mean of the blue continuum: 1.67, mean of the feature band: 1.63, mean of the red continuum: 1.61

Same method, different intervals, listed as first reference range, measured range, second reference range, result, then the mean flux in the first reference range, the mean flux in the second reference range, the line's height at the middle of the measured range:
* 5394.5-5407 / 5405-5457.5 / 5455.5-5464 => 1.8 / 1.59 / 1.7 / 1.65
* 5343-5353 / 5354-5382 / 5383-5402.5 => 0.8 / 1.69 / 1.66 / 1.68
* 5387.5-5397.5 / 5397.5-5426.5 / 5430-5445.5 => 0.5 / 1.64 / 1.57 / 1.61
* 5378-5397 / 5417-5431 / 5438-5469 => 0.6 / 1.64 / 1.64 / 1.64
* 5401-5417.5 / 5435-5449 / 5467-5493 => 0.1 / 1.59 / 1.6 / 1.6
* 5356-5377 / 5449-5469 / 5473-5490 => -0.9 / 1.64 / 1.59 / 1.6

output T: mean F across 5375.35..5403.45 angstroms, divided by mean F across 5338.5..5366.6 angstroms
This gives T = 0.97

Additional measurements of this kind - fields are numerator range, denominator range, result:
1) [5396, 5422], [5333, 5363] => 0.95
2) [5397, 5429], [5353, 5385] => 0.97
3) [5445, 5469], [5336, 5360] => 0.98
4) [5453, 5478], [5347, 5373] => 0.97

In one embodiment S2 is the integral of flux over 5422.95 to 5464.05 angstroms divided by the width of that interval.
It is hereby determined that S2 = 1.62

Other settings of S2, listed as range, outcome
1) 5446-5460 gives 1.65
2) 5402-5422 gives 1.58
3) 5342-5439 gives 1.62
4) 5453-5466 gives 1.68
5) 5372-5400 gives 1.63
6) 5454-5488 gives 1.63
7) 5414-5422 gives 1.56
